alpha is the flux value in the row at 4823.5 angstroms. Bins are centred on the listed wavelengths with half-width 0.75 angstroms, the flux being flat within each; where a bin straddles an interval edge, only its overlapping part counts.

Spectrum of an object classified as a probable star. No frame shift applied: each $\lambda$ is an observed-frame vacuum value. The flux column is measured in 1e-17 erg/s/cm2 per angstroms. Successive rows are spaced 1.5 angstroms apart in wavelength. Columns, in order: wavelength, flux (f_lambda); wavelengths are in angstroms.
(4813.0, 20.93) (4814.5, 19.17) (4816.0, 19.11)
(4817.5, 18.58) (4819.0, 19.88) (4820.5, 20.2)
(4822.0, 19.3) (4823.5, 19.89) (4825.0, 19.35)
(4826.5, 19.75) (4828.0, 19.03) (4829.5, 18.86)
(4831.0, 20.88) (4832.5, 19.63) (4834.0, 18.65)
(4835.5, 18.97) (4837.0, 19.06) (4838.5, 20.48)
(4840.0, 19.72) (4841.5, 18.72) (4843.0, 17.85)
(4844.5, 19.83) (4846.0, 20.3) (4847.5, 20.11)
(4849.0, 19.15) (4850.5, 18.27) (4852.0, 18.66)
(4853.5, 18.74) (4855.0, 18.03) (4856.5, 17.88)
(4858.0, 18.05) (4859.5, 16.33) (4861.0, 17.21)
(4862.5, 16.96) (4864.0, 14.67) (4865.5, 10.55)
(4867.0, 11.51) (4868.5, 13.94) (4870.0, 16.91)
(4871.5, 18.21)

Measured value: 19.89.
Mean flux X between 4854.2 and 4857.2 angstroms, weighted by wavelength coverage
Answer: 18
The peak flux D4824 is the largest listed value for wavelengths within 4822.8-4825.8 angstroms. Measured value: 19.89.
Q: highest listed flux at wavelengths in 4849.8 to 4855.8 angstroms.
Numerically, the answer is 18.74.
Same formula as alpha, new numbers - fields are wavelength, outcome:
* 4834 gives 18.65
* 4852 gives 18.66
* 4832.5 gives 19.63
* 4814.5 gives 19.17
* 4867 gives 11.51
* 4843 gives 17.85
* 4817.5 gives 18.58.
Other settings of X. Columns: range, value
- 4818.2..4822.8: 19.8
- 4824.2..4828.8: 19.4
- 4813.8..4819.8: 19.2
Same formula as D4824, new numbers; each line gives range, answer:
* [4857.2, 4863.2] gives 18.05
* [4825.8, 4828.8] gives 19.75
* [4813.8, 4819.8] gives 19.88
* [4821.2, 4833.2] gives 20.88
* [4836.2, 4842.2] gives 20.48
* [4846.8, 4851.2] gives 20.11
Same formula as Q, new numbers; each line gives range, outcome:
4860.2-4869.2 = 17.21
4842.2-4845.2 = 19.83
